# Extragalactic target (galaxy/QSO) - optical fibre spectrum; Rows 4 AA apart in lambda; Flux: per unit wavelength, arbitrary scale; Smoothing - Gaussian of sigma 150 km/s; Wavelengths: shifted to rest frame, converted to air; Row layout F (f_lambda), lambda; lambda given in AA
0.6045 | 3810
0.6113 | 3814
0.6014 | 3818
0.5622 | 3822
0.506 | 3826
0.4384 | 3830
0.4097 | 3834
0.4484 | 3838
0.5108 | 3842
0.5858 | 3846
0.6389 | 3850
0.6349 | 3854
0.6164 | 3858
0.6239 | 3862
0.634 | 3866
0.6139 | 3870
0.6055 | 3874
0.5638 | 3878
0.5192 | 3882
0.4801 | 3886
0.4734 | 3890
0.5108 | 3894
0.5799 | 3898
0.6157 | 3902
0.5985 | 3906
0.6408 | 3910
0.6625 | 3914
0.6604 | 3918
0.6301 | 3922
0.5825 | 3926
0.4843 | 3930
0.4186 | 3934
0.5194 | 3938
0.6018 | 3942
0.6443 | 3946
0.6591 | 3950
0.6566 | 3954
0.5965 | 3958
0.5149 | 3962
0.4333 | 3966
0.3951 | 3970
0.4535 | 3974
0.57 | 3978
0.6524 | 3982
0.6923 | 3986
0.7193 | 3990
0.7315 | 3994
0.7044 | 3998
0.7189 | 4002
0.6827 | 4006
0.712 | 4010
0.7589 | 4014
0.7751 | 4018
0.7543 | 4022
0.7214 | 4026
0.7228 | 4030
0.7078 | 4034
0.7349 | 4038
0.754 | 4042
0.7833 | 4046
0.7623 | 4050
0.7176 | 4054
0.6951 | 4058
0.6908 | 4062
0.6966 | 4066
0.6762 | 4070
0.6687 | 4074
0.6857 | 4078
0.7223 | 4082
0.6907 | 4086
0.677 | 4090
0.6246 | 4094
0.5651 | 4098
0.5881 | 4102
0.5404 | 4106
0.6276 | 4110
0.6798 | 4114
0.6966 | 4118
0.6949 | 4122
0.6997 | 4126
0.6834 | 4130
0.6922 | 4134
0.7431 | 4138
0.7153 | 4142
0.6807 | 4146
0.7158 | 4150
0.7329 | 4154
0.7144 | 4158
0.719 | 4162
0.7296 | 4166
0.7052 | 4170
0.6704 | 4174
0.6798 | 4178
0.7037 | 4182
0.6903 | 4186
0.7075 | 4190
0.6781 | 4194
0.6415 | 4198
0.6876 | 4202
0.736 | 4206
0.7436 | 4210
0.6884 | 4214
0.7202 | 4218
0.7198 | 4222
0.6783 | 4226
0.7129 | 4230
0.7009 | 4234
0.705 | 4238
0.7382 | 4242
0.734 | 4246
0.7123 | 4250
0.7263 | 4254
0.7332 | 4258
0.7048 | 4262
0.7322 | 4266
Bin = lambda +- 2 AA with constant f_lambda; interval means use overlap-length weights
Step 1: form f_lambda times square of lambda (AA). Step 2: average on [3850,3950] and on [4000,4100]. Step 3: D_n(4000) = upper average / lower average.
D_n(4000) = 1.31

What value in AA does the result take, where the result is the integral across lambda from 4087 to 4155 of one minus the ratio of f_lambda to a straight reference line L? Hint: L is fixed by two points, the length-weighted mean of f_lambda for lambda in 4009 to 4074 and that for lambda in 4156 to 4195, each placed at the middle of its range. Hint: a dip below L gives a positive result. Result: 4.2 AA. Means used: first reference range 0.727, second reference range 0.7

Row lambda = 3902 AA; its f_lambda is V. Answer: 0.6157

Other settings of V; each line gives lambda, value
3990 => 0.7193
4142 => 0.7153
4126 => 0.6997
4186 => 0.6903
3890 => 0.4734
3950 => 0.6591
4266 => 0.7322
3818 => 0.6014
